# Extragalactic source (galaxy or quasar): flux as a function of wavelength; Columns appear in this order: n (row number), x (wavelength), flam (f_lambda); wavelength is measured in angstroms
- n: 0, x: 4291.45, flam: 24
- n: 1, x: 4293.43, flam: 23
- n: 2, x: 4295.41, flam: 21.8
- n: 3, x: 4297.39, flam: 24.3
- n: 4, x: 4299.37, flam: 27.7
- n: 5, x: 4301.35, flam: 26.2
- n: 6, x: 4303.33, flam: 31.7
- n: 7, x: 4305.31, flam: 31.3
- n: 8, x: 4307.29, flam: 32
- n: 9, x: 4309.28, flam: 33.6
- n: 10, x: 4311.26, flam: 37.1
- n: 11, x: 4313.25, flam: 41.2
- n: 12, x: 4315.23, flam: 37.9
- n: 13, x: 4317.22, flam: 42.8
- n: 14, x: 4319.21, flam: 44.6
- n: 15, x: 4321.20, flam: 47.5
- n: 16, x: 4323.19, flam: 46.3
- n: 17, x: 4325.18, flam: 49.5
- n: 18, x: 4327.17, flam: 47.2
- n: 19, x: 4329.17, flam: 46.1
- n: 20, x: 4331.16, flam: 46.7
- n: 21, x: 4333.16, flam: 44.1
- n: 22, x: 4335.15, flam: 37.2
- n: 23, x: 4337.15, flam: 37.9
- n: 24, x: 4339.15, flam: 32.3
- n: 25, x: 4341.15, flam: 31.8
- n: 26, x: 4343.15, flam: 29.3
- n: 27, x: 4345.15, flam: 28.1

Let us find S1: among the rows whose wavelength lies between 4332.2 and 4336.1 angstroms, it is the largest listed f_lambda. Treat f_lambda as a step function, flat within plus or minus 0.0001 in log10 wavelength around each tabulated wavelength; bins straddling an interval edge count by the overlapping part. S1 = 44.1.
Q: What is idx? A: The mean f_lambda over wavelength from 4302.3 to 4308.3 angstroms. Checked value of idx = 31.6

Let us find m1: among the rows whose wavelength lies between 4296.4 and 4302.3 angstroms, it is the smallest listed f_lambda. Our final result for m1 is 24.3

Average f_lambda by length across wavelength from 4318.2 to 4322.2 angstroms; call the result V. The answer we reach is 46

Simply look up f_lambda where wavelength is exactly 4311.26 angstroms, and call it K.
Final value 37.1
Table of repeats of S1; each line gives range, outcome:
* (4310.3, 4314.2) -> 41.2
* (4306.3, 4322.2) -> 47.5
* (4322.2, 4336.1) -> 49.5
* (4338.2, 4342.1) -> 32.3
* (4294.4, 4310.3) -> 33.6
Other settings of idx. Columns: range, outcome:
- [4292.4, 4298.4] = 23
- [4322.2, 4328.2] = 47.6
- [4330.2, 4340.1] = 39.6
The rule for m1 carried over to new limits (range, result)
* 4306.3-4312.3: 32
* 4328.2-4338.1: 37.2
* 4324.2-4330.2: 46.1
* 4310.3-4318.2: 37.1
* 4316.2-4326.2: 42.8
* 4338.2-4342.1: 31.8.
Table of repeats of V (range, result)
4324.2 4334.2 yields 46.7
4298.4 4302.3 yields 27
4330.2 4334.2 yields 45.3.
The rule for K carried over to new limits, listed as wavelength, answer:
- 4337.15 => 37.9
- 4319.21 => 44.6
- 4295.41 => 21.8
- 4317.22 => 42.8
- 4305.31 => 31.3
